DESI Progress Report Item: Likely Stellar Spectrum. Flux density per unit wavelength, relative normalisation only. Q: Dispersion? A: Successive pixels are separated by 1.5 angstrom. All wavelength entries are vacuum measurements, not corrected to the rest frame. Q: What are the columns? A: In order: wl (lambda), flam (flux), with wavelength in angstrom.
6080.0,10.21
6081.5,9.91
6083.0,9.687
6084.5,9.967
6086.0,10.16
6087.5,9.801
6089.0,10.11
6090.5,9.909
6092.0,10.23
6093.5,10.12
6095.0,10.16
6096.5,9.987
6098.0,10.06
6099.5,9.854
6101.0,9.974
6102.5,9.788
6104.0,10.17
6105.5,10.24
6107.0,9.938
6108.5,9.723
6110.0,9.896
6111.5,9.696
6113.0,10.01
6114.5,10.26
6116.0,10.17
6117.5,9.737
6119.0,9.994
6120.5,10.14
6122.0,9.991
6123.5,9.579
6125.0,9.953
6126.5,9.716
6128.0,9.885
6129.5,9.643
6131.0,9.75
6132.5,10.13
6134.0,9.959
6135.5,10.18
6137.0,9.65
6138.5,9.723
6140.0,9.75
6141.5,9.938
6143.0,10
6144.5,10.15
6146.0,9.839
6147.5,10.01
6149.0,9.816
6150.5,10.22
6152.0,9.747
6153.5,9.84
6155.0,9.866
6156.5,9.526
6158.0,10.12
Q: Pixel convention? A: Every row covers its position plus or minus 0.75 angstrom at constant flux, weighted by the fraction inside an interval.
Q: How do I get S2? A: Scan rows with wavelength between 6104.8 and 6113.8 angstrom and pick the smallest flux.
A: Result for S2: 9.696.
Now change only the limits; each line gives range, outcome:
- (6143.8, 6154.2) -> 9.747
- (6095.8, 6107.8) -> 9.788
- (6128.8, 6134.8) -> 9.643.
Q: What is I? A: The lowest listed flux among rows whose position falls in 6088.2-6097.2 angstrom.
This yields 9.909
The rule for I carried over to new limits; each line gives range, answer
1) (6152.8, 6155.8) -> 9.84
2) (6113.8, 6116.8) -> 10.17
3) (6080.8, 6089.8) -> 9.687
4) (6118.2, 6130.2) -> 9.579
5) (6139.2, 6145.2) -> 9.75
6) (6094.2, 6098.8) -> 9.987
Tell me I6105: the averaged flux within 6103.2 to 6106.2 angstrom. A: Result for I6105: 10.2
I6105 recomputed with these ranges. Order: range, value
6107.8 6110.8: 9.81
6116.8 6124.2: 9.89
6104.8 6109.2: 9.97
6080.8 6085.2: 9.85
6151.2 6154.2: 9.8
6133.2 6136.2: 10.1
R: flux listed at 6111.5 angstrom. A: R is 9.696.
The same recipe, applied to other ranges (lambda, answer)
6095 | 10.16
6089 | 10.11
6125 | 9.953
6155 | 9.866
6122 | 9.991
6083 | 9.687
